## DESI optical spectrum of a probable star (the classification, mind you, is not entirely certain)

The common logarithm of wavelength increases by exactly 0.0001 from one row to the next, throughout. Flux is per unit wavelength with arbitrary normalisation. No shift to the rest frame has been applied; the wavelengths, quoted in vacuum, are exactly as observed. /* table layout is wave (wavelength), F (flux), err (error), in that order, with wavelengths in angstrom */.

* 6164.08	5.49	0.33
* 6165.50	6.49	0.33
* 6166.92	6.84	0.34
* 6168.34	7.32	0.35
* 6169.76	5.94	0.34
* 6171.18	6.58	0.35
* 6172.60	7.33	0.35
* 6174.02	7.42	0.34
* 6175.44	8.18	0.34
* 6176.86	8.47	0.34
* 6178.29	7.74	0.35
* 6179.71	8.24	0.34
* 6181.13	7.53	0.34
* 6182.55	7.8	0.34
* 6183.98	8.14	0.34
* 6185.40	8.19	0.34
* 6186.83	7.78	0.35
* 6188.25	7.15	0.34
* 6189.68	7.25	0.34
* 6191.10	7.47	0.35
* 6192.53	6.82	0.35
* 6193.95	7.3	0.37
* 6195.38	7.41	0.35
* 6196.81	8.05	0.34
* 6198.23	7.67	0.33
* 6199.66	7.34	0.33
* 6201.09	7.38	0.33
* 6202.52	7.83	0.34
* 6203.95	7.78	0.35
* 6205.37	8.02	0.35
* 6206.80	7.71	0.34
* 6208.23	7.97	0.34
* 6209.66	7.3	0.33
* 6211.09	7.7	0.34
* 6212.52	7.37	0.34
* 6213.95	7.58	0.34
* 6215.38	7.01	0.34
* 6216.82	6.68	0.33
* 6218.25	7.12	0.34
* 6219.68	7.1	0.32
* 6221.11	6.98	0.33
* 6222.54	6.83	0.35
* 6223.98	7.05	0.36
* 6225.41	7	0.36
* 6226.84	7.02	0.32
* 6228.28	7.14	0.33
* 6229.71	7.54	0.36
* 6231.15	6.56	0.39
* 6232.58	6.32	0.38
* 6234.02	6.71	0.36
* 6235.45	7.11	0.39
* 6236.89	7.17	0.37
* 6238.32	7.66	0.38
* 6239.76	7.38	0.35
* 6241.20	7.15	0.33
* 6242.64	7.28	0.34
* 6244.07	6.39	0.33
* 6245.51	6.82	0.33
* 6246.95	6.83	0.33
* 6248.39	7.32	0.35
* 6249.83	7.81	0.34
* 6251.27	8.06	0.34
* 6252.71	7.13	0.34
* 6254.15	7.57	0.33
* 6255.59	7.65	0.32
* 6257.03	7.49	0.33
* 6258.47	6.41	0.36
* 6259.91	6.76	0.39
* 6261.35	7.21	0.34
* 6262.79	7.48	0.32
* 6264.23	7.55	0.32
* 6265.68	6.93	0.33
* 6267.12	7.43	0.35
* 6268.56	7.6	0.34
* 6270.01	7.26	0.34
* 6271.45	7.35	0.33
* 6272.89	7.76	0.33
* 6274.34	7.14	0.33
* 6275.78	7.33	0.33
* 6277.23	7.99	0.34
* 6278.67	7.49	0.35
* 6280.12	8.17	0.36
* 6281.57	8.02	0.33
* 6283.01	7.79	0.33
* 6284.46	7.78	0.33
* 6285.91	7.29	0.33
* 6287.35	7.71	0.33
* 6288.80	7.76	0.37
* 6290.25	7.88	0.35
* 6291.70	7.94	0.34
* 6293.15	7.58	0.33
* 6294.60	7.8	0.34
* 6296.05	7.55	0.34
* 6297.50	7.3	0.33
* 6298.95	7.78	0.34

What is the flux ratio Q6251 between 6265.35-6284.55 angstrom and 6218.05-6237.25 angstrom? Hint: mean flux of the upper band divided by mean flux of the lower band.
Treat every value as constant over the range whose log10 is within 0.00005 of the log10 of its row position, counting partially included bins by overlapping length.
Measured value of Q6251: 1.1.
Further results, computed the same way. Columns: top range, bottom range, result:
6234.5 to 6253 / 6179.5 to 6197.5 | 0.95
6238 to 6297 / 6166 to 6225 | 1.00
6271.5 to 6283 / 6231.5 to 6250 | 1.09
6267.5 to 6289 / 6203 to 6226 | 1.04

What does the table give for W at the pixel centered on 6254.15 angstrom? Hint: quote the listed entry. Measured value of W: 7.57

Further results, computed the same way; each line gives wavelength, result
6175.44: 8.18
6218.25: 7.12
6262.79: 7.48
